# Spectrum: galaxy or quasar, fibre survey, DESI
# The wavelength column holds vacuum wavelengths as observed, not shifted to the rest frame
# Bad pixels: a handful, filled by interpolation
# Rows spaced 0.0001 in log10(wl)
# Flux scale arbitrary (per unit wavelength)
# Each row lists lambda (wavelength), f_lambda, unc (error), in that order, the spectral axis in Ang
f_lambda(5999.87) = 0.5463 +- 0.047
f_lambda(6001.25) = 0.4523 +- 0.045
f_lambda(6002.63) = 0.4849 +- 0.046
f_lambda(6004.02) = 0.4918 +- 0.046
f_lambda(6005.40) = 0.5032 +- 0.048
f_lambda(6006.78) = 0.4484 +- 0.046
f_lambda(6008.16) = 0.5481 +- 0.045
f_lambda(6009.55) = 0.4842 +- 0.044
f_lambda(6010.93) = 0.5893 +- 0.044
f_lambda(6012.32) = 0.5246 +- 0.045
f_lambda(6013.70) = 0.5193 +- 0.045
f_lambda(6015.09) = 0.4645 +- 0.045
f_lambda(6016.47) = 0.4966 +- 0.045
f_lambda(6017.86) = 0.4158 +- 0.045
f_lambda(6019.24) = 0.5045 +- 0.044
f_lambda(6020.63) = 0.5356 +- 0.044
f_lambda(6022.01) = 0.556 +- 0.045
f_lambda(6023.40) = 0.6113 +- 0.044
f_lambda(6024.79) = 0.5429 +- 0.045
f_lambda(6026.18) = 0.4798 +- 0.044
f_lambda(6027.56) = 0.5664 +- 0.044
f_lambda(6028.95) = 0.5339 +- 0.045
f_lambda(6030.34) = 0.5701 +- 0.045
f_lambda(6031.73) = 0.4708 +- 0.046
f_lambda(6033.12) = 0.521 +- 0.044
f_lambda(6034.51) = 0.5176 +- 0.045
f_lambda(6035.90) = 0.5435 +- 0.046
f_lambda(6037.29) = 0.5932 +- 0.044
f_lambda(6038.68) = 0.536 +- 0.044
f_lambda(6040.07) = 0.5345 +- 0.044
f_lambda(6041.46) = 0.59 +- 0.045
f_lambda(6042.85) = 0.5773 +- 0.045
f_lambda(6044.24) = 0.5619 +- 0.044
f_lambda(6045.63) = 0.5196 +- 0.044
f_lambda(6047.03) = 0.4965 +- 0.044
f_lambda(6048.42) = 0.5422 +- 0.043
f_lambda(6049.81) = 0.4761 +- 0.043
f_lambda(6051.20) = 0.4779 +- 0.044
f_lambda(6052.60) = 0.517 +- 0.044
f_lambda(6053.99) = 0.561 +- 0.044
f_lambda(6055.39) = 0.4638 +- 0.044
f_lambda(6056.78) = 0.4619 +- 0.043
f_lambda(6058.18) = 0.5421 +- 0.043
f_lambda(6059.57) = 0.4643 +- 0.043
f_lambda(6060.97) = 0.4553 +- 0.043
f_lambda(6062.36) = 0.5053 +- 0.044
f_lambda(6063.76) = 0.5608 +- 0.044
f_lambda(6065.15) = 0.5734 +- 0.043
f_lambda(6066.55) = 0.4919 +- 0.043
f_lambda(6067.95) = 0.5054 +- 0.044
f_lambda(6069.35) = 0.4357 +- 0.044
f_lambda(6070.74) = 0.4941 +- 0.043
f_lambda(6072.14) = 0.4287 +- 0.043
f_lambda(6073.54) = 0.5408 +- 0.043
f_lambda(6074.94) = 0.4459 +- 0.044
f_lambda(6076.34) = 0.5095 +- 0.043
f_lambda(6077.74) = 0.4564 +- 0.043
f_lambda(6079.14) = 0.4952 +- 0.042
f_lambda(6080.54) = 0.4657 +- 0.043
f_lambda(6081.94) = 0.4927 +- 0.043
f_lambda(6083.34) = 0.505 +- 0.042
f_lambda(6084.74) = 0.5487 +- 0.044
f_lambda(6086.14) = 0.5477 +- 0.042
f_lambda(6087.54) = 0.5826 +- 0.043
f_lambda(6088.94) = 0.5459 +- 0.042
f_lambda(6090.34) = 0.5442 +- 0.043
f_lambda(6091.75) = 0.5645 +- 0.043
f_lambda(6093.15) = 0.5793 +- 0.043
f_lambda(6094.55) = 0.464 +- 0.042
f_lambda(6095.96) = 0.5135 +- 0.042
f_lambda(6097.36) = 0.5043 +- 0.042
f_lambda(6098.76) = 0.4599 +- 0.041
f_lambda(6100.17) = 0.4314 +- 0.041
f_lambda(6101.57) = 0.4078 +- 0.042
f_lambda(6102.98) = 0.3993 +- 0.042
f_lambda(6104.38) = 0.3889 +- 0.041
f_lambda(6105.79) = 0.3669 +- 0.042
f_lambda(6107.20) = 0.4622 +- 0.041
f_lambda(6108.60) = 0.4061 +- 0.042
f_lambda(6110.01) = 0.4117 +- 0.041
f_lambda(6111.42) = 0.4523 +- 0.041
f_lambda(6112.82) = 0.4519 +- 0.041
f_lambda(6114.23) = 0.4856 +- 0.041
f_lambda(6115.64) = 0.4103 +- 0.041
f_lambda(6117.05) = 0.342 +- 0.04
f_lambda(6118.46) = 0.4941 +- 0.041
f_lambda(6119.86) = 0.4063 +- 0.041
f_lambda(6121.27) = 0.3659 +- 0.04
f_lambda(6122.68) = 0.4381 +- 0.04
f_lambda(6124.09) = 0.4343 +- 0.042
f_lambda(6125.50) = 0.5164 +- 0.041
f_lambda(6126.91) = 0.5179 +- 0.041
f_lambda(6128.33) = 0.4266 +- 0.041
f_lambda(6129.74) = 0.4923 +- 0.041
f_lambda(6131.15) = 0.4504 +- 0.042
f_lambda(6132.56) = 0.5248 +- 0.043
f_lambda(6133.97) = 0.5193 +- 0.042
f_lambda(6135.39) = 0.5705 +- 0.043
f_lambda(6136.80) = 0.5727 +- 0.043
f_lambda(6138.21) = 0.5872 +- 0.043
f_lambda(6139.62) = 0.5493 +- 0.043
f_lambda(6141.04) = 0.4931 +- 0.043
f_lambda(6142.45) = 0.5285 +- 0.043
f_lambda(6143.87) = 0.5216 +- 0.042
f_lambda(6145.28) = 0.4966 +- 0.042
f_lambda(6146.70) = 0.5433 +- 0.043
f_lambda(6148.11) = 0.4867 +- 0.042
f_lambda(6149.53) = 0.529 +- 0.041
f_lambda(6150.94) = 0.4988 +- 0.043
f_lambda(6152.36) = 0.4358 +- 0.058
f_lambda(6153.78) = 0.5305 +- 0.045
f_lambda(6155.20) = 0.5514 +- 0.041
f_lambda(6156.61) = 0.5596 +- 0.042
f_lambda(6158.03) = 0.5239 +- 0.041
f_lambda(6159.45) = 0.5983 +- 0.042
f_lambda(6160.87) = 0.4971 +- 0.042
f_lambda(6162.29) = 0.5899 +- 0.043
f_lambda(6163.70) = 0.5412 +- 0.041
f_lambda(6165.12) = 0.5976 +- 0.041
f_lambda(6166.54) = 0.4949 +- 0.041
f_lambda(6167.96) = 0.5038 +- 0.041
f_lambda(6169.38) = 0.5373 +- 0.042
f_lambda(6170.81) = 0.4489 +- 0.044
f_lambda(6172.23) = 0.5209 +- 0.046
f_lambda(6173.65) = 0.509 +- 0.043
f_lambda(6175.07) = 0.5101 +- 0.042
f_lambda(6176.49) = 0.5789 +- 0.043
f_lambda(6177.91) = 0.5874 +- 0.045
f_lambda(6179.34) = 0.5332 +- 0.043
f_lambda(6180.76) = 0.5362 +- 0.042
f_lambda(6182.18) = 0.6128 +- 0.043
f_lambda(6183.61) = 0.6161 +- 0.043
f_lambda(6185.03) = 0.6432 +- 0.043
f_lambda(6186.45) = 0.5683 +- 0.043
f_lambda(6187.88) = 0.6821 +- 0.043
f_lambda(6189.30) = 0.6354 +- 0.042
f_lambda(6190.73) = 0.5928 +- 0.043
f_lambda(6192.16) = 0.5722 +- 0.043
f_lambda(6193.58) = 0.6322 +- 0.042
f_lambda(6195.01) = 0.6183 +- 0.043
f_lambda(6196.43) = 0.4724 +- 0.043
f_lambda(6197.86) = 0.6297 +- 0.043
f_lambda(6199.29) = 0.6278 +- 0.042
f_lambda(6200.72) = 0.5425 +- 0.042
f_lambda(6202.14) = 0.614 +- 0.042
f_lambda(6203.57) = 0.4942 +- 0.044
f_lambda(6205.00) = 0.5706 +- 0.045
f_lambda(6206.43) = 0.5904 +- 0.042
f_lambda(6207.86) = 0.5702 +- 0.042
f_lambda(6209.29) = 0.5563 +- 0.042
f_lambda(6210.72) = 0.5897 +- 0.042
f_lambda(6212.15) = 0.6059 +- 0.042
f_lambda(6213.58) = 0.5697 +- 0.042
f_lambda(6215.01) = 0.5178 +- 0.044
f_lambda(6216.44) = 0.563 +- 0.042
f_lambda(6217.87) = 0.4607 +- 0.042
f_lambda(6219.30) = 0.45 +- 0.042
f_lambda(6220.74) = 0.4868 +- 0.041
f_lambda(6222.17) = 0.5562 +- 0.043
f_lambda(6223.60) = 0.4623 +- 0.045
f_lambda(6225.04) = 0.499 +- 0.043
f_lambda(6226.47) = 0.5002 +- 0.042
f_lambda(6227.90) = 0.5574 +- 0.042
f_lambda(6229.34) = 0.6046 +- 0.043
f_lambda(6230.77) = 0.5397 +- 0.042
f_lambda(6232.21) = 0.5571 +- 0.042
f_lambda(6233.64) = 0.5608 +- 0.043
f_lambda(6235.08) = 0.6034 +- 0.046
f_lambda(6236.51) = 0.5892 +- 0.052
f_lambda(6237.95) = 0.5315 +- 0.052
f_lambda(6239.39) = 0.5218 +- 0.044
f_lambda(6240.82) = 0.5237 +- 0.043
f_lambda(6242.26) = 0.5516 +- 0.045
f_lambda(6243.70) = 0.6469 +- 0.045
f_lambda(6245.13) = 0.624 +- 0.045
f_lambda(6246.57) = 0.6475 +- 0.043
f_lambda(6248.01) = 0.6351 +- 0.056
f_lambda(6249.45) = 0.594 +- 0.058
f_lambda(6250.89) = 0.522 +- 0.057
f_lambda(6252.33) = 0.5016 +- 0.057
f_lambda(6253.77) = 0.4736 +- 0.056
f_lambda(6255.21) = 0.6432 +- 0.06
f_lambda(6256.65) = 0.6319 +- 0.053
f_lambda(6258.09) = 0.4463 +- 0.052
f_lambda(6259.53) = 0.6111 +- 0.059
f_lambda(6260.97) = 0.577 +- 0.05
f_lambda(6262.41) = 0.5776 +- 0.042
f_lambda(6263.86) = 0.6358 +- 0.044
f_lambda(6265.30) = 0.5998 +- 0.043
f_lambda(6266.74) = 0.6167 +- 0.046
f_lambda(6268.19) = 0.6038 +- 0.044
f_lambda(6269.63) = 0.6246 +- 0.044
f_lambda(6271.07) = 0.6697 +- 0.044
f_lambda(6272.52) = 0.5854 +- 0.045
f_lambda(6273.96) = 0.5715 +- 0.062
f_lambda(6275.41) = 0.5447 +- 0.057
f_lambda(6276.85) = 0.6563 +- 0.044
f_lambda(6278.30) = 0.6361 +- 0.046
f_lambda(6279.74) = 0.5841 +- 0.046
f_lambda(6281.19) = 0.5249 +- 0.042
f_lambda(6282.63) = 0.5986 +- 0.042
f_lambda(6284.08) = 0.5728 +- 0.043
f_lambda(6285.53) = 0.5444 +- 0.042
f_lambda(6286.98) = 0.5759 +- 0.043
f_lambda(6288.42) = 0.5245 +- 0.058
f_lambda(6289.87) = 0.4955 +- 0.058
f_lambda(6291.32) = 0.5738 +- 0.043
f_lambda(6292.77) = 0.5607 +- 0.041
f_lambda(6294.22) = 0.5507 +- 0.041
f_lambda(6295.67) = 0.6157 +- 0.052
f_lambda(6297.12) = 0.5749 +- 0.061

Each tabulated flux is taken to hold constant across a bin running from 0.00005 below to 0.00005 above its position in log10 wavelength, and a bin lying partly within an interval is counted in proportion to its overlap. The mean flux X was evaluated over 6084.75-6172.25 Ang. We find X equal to 0.494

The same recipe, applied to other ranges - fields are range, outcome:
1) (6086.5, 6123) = 0.458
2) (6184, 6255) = 0.565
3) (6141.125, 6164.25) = 0.526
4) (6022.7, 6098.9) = 0.518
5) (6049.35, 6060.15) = 0.496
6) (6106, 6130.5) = 0.441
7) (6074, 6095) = 0.518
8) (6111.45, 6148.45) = 0.485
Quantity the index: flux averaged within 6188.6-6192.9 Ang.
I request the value 0.6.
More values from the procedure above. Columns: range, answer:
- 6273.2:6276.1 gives 0.559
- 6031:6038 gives 0.529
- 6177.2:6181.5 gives 0.553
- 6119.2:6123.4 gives 0.403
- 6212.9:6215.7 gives 0.544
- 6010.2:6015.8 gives 0.524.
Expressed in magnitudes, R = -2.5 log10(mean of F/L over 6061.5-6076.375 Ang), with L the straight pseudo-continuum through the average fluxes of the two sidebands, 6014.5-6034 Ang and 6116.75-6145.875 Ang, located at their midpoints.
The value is 0.02 mag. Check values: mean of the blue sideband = 0.52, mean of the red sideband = 0.49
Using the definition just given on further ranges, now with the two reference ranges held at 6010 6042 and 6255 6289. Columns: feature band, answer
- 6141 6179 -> 0.07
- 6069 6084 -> 0.13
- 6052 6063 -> 0.09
